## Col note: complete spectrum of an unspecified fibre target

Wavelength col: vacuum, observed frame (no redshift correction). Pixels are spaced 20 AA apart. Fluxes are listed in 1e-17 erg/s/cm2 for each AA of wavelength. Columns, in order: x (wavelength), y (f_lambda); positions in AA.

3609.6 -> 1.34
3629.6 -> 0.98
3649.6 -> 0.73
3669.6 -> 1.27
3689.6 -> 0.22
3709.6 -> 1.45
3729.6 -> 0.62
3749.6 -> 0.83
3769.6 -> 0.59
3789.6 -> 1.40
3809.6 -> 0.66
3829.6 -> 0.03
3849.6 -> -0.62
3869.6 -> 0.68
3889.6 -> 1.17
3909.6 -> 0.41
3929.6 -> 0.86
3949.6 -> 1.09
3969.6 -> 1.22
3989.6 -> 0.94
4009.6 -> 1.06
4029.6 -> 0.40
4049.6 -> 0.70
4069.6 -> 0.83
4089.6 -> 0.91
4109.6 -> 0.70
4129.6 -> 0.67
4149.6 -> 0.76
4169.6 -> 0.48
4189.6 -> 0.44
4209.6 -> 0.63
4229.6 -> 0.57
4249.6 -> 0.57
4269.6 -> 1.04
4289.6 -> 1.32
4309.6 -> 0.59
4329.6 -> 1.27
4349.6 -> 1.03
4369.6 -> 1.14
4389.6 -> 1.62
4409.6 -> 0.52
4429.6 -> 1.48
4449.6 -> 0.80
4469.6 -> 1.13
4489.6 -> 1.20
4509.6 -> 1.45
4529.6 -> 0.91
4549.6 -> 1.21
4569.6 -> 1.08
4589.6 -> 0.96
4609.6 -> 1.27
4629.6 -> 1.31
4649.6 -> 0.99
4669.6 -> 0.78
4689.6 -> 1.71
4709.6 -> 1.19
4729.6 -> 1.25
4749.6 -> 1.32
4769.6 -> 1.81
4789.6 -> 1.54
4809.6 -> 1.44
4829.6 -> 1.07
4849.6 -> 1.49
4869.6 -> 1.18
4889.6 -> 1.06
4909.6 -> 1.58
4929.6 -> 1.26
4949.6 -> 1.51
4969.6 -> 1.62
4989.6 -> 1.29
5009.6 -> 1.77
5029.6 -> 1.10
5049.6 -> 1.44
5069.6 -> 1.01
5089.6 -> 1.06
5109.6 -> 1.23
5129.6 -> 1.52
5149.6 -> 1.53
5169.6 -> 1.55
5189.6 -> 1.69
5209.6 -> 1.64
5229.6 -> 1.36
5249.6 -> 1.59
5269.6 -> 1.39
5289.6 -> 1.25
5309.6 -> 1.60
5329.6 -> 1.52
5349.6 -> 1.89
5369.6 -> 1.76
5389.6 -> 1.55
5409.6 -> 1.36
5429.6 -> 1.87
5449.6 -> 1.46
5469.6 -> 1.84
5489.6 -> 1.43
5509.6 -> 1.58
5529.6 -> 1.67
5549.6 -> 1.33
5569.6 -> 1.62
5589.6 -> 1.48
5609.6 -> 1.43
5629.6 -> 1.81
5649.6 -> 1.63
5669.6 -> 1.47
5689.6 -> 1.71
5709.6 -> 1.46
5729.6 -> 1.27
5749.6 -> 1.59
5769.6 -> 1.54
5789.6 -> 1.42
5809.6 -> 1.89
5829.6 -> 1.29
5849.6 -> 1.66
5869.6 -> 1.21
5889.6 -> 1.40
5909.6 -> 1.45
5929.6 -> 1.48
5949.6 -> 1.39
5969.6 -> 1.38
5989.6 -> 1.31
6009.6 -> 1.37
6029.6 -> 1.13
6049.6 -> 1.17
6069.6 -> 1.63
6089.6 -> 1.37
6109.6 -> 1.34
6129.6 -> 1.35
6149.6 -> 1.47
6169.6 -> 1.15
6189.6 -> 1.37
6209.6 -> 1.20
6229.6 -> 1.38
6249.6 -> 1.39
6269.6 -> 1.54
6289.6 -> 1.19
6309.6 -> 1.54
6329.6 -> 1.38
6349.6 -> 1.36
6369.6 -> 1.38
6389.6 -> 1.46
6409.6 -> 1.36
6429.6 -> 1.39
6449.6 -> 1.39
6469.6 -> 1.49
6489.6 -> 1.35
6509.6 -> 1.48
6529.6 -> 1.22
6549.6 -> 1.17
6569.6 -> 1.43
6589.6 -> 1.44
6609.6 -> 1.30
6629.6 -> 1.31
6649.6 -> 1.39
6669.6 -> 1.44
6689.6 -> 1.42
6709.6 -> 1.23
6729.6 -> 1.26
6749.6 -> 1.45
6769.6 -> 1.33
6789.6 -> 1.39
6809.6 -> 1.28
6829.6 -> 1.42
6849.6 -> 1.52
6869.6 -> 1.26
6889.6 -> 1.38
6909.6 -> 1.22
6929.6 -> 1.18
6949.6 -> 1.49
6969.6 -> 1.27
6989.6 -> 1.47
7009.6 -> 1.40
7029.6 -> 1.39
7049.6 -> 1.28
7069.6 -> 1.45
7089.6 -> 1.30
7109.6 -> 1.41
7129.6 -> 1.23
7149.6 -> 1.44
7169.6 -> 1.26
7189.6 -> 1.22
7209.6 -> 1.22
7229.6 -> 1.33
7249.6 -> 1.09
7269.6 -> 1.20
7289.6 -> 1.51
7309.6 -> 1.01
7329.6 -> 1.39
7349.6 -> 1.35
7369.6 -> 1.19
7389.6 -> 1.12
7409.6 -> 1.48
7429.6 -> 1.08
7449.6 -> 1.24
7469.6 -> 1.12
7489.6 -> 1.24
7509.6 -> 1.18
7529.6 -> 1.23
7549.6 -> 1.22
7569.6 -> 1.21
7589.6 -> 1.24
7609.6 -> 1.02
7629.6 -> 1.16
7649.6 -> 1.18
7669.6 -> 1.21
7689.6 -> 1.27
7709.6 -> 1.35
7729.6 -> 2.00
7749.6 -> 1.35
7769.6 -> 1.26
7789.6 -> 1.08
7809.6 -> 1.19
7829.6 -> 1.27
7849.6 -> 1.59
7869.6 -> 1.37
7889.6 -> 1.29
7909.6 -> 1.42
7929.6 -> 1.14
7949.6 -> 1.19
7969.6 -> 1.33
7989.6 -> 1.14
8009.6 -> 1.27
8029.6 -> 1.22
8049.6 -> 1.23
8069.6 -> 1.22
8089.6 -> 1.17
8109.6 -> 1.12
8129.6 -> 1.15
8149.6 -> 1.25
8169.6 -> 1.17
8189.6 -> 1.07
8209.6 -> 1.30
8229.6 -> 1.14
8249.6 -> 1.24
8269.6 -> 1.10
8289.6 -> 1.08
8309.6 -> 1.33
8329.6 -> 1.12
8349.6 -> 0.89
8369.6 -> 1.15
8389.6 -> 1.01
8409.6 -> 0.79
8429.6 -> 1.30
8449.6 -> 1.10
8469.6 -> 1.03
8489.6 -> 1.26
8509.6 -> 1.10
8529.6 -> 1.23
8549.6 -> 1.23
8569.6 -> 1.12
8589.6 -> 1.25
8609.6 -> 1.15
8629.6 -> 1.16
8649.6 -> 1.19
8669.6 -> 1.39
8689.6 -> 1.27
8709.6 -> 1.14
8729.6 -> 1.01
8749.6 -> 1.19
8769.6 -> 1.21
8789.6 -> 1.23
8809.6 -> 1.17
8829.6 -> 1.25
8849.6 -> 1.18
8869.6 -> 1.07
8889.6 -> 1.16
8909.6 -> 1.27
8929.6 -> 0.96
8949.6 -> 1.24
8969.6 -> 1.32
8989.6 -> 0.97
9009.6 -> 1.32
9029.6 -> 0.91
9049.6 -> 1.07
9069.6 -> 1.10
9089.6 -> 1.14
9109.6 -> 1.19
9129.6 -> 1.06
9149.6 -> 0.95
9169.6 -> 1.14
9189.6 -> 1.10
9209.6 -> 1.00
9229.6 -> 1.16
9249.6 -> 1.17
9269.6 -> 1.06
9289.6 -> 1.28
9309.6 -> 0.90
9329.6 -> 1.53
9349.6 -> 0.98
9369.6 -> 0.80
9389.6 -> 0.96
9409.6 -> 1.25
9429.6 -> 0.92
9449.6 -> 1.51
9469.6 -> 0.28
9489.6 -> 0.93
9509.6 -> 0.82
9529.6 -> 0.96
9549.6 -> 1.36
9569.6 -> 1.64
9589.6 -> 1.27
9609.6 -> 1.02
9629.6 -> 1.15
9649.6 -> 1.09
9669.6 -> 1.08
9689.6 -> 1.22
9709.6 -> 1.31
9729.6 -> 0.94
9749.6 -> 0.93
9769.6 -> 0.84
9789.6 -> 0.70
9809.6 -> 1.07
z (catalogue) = 0.18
